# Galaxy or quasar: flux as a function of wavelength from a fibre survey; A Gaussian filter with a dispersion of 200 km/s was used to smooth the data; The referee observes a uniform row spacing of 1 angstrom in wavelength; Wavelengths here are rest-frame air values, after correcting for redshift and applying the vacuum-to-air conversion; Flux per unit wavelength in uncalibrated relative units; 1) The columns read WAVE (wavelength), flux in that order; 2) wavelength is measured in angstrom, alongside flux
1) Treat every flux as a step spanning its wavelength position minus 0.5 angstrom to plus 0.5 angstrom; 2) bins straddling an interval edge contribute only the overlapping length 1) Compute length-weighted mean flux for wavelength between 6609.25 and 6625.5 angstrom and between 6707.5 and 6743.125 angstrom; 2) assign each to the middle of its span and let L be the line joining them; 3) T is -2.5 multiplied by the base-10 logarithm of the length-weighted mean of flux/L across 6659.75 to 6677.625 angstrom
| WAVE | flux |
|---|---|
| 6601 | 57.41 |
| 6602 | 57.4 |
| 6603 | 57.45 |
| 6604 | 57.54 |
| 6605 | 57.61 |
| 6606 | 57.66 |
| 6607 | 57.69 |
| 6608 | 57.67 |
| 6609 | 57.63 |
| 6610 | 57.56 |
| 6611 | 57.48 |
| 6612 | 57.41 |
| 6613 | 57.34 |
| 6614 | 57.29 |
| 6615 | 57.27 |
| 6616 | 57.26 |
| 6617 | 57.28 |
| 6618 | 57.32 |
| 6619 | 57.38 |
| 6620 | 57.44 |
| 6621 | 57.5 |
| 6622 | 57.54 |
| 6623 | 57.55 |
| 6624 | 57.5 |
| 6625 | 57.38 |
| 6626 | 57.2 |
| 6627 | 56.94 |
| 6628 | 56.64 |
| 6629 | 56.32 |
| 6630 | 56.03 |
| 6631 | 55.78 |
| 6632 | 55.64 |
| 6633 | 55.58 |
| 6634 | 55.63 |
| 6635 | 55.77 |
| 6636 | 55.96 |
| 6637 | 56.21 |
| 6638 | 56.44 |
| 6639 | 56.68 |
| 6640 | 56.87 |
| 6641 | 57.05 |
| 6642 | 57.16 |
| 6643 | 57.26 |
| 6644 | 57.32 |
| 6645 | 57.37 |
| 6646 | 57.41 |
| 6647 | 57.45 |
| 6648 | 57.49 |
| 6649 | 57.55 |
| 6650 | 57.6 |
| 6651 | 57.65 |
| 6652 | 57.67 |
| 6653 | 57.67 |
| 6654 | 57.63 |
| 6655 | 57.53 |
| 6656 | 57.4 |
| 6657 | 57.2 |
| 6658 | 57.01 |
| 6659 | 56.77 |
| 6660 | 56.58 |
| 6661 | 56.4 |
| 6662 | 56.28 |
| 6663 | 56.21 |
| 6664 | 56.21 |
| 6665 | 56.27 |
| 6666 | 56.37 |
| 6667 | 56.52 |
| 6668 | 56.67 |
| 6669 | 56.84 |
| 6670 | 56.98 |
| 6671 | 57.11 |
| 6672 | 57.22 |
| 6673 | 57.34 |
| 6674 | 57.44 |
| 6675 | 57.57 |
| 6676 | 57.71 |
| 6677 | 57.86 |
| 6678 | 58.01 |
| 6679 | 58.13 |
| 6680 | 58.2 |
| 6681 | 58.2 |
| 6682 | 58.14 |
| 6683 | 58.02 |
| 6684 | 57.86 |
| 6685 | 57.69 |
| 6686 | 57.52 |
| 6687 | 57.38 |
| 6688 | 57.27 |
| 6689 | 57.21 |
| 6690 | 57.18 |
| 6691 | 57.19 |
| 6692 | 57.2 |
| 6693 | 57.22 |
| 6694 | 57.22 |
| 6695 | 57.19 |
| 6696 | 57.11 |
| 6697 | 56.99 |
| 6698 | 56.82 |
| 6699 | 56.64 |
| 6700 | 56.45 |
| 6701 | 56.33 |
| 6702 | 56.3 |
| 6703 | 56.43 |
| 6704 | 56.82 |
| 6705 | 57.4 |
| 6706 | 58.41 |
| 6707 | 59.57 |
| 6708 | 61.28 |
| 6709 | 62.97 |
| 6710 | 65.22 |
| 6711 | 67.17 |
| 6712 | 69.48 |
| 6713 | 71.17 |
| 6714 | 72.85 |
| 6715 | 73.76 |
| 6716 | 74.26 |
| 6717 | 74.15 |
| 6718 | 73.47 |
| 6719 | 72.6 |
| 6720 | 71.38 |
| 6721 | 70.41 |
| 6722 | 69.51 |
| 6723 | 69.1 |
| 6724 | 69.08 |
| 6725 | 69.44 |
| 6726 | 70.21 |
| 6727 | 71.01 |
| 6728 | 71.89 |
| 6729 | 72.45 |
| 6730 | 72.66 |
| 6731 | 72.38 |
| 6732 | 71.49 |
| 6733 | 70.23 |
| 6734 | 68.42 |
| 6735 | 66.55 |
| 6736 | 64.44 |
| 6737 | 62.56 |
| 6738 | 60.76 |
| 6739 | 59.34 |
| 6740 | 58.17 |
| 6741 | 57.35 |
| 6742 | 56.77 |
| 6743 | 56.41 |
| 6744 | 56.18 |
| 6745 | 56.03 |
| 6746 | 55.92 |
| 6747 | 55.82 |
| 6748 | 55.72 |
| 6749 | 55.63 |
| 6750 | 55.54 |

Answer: 0.10 mag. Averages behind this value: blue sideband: 57.4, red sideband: 67.9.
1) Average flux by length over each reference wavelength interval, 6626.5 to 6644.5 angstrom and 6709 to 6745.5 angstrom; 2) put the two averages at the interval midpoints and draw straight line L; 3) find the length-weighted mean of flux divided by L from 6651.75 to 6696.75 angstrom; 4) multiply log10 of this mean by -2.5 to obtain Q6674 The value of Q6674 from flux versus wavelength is 0.069 mag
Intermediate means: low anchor 56.4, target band 57.2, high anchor 67.4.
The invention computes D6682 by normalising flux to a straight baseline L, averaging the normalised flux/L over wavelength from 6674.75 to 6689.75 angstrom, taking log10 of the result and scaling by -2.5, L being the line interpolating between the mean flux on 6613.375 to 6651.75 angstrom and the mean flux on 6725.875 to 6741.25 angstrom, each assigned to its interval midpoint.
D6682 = 0.07 mag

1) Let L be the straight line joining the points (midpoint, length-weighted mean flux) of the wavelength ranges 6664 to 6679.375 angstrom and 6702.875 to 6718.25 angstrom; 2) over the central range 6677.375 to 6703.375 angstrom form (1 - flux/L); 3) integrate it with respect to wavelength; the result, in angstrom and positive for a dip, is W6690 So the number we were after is 1.7 angstrom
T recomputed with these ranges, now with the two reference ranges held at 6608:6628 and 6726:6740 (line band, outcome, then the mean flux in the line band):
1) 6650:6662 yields 0.07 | 57.2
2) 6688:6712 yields 0.11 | 58.6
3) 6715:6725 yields -0.08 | 71.6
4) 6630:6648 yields 0.05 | 56.6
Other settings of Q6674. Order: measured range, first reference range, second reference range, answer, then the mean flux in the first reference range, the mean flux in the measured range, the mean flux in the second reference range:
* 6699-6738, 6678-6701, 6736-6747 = -0.16 mag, 57.4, 66.9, 58.1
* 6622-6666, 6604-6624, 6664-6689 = 0.01 mag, 57.5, 56.8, 57.4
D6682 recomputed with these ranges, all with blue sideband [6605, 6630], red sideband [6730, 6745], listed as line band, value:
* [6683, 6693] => 0.060 mag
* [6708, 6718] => -0.132 mag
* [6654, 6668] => 0.050 mag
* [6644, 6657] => 0.026 mag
